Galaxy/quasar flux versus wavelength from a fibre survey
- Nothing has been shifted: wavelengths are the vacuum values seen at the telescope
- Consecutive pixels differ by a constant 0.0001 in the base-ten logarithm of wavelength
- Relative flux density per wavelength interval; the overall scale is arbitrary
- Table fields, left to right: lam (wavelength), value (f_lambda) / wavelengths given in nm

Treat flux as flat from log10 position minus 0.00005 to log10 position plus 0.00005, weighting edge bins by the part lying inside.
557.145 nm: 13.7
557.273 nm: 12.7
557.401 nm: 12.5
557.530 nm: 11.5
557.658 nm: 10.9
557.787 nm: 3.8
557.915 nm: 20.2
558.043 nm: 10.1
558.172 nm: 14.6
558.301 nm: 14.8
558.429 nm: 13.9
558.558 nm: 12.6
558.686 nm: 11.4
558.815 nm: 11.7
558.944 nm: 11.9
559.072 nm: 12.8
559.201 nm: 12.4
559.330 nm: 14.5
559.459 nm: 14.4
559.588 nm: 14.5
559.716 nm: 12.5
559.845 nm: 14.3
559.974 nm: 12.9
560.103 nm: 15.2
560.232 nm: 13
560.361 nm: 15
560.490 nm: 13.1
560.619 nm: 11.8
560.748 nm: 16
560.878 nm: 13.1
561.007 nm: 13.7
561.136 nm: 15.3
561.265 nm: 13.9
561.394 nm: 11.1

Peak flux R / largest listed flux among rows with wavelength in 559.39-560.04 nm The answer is 14.5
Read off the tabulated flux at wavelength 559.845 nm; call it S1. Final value 14.3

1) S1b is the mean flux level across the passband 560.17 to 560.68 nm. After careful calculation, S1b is 13.2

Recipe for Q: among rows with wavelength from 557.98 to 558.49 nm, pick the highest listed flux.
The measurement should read 14.8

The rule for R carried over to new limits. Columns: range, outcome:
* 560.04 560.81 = 16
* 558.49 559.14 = 12.8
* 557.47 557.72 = 11.5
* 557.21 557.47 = 12.7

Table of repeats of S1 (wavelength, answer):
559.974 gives 12.9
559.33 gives 14.5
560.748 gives 16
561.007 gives 13.7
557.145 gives 13.7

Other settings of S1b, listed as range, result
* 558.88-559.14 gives 12.4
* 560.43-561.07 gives 13.5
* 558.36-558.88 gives 12.4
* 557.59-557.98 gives 11.6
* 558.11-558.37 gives 14.7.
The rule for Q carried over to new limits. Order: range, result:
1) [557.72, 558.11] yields 20.2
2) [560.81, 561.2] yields 15.3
